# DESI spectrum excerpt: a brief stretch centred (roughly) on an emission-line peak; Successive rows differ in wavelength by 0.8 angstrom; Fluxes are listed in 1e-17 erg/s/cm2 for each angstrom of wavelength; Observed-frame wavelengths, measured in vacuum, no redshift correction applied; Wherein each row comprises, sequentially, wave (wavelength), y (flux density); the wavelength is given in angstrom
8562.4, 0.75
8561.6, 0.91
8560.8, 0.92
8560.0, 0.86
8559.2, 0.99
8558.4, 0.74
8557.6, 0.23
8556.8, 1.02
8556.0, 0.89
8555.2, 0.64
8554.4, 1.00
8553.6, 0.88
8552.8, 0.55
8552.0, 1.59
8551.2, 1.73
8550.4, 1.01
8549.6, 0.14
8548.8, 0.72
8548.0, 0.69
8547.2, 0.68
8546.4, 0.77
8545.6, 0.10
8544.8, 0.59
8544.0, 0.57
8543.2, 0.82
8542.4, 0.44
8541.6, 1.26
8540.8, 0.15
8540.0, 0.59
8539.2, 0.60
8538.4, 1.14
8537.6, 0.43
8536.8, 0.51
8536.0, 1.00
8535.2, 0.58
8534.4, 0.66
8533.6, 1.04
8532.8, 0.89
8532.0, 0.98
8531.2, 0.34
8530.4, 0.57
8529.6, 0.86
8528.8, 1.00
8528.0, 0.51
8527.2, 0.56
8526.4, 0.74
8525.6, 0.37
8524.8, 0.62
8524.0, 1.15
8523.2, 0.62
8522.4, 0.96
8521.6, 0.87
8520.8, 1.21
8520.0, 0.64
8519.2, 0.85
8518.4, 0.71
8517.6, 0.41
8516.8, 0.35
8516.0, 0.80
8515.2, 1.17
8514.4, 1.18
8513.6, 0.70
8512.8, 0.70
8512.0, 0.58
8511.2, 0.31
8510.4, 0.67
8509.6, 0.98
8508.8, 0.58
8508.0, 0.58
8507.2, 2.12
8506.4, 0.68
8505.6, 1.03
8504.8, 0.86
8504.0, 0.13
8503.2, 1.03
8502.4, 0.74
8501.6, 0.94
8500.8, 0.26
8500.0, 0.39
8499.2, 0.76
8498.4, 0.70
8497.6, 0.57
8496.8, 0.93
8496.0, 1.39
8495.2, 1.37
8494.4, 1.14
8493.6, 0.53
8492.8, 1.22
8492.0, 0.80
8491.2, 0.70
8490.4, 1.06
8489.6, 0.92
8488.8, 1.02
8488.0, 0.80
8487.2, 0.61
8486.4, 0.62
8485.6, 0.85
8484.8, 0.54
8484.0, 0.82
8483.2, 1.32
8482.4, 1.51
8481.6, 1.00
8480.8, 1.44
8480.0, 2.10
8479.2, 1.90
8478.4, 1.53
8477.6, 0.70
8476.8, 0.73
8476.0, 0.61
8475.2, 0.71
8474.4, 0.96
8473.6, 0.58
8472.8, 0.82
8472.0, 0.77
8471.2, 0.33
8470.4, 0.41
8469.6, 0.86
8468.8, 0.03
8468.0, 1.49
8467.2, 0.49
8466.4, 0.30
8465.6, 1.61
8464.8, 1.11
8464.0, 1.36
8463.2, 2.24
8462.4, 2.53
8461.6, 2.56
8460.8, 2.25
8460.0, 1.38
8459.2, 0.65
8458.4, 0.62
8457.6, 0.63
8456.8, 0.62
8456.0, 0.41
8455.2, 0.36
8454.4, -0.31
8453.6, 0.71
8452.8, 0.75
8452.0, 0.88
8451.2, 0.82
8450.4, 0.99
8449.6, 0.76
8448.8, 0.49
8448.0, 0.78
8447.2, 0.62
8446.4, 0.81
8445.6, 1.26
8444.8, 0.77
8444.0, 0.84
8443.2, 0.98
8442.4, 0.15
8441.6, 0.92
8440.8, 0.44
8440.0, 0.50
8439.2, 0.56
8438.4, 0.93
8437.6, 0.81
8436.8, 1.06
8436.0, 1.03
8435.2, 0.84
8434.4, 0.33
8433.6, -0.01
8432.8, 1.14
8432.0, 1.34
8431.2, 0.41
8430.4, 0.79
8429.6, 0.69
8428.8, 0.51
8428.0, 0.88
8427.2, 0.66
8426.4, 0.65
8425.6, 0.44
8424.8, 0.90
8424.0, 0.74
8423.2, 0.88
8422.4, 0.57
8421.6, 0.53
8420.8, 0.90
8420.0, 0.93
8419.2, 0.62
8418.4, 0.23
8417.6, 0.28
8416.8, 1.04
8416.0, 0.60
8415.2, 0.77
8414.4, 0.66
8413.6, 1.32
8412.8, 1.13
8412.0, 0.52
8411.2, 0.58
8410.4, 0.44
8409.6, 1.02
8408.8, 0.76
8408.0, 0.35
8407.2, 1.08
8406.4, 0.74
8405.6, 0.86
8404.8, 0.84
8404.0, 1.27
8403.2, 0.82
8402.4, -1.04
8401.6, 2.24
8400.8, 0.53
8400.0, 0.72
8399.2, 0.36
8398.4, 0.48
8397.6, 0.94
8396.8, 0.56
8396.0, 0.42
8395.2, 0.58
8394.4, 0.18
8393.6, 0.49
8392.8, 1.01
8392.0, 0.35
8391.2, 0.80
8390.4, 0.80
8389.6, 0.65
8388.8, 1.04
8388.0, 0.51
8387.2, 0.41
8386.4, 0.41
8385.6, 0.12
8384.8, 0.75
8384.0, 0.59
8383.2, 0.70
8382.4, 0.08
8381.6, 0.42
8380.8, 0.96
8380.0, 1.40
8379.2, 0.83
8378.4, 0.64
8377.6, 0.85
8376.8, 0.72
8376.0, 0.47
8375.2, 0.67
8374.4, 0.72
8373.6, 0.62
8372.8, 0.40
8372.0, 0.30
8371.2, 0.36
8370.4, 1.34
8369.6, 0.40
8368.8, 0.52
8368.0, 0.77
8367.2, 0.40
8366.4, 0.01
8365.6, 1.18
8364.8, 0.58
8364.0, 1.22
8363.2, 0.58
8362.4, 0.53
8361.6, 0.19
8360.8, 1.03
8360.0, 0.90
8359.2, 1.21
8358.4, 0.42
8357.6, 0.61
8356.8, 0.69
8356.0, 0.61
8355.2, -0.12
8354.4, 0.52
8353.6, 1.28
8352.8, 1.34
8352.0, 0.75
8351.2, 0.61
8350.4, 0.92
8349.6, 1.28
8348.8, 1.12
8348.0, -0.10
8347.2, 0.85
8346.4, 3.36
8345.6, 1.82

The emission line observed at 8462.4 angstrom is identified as [S II]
